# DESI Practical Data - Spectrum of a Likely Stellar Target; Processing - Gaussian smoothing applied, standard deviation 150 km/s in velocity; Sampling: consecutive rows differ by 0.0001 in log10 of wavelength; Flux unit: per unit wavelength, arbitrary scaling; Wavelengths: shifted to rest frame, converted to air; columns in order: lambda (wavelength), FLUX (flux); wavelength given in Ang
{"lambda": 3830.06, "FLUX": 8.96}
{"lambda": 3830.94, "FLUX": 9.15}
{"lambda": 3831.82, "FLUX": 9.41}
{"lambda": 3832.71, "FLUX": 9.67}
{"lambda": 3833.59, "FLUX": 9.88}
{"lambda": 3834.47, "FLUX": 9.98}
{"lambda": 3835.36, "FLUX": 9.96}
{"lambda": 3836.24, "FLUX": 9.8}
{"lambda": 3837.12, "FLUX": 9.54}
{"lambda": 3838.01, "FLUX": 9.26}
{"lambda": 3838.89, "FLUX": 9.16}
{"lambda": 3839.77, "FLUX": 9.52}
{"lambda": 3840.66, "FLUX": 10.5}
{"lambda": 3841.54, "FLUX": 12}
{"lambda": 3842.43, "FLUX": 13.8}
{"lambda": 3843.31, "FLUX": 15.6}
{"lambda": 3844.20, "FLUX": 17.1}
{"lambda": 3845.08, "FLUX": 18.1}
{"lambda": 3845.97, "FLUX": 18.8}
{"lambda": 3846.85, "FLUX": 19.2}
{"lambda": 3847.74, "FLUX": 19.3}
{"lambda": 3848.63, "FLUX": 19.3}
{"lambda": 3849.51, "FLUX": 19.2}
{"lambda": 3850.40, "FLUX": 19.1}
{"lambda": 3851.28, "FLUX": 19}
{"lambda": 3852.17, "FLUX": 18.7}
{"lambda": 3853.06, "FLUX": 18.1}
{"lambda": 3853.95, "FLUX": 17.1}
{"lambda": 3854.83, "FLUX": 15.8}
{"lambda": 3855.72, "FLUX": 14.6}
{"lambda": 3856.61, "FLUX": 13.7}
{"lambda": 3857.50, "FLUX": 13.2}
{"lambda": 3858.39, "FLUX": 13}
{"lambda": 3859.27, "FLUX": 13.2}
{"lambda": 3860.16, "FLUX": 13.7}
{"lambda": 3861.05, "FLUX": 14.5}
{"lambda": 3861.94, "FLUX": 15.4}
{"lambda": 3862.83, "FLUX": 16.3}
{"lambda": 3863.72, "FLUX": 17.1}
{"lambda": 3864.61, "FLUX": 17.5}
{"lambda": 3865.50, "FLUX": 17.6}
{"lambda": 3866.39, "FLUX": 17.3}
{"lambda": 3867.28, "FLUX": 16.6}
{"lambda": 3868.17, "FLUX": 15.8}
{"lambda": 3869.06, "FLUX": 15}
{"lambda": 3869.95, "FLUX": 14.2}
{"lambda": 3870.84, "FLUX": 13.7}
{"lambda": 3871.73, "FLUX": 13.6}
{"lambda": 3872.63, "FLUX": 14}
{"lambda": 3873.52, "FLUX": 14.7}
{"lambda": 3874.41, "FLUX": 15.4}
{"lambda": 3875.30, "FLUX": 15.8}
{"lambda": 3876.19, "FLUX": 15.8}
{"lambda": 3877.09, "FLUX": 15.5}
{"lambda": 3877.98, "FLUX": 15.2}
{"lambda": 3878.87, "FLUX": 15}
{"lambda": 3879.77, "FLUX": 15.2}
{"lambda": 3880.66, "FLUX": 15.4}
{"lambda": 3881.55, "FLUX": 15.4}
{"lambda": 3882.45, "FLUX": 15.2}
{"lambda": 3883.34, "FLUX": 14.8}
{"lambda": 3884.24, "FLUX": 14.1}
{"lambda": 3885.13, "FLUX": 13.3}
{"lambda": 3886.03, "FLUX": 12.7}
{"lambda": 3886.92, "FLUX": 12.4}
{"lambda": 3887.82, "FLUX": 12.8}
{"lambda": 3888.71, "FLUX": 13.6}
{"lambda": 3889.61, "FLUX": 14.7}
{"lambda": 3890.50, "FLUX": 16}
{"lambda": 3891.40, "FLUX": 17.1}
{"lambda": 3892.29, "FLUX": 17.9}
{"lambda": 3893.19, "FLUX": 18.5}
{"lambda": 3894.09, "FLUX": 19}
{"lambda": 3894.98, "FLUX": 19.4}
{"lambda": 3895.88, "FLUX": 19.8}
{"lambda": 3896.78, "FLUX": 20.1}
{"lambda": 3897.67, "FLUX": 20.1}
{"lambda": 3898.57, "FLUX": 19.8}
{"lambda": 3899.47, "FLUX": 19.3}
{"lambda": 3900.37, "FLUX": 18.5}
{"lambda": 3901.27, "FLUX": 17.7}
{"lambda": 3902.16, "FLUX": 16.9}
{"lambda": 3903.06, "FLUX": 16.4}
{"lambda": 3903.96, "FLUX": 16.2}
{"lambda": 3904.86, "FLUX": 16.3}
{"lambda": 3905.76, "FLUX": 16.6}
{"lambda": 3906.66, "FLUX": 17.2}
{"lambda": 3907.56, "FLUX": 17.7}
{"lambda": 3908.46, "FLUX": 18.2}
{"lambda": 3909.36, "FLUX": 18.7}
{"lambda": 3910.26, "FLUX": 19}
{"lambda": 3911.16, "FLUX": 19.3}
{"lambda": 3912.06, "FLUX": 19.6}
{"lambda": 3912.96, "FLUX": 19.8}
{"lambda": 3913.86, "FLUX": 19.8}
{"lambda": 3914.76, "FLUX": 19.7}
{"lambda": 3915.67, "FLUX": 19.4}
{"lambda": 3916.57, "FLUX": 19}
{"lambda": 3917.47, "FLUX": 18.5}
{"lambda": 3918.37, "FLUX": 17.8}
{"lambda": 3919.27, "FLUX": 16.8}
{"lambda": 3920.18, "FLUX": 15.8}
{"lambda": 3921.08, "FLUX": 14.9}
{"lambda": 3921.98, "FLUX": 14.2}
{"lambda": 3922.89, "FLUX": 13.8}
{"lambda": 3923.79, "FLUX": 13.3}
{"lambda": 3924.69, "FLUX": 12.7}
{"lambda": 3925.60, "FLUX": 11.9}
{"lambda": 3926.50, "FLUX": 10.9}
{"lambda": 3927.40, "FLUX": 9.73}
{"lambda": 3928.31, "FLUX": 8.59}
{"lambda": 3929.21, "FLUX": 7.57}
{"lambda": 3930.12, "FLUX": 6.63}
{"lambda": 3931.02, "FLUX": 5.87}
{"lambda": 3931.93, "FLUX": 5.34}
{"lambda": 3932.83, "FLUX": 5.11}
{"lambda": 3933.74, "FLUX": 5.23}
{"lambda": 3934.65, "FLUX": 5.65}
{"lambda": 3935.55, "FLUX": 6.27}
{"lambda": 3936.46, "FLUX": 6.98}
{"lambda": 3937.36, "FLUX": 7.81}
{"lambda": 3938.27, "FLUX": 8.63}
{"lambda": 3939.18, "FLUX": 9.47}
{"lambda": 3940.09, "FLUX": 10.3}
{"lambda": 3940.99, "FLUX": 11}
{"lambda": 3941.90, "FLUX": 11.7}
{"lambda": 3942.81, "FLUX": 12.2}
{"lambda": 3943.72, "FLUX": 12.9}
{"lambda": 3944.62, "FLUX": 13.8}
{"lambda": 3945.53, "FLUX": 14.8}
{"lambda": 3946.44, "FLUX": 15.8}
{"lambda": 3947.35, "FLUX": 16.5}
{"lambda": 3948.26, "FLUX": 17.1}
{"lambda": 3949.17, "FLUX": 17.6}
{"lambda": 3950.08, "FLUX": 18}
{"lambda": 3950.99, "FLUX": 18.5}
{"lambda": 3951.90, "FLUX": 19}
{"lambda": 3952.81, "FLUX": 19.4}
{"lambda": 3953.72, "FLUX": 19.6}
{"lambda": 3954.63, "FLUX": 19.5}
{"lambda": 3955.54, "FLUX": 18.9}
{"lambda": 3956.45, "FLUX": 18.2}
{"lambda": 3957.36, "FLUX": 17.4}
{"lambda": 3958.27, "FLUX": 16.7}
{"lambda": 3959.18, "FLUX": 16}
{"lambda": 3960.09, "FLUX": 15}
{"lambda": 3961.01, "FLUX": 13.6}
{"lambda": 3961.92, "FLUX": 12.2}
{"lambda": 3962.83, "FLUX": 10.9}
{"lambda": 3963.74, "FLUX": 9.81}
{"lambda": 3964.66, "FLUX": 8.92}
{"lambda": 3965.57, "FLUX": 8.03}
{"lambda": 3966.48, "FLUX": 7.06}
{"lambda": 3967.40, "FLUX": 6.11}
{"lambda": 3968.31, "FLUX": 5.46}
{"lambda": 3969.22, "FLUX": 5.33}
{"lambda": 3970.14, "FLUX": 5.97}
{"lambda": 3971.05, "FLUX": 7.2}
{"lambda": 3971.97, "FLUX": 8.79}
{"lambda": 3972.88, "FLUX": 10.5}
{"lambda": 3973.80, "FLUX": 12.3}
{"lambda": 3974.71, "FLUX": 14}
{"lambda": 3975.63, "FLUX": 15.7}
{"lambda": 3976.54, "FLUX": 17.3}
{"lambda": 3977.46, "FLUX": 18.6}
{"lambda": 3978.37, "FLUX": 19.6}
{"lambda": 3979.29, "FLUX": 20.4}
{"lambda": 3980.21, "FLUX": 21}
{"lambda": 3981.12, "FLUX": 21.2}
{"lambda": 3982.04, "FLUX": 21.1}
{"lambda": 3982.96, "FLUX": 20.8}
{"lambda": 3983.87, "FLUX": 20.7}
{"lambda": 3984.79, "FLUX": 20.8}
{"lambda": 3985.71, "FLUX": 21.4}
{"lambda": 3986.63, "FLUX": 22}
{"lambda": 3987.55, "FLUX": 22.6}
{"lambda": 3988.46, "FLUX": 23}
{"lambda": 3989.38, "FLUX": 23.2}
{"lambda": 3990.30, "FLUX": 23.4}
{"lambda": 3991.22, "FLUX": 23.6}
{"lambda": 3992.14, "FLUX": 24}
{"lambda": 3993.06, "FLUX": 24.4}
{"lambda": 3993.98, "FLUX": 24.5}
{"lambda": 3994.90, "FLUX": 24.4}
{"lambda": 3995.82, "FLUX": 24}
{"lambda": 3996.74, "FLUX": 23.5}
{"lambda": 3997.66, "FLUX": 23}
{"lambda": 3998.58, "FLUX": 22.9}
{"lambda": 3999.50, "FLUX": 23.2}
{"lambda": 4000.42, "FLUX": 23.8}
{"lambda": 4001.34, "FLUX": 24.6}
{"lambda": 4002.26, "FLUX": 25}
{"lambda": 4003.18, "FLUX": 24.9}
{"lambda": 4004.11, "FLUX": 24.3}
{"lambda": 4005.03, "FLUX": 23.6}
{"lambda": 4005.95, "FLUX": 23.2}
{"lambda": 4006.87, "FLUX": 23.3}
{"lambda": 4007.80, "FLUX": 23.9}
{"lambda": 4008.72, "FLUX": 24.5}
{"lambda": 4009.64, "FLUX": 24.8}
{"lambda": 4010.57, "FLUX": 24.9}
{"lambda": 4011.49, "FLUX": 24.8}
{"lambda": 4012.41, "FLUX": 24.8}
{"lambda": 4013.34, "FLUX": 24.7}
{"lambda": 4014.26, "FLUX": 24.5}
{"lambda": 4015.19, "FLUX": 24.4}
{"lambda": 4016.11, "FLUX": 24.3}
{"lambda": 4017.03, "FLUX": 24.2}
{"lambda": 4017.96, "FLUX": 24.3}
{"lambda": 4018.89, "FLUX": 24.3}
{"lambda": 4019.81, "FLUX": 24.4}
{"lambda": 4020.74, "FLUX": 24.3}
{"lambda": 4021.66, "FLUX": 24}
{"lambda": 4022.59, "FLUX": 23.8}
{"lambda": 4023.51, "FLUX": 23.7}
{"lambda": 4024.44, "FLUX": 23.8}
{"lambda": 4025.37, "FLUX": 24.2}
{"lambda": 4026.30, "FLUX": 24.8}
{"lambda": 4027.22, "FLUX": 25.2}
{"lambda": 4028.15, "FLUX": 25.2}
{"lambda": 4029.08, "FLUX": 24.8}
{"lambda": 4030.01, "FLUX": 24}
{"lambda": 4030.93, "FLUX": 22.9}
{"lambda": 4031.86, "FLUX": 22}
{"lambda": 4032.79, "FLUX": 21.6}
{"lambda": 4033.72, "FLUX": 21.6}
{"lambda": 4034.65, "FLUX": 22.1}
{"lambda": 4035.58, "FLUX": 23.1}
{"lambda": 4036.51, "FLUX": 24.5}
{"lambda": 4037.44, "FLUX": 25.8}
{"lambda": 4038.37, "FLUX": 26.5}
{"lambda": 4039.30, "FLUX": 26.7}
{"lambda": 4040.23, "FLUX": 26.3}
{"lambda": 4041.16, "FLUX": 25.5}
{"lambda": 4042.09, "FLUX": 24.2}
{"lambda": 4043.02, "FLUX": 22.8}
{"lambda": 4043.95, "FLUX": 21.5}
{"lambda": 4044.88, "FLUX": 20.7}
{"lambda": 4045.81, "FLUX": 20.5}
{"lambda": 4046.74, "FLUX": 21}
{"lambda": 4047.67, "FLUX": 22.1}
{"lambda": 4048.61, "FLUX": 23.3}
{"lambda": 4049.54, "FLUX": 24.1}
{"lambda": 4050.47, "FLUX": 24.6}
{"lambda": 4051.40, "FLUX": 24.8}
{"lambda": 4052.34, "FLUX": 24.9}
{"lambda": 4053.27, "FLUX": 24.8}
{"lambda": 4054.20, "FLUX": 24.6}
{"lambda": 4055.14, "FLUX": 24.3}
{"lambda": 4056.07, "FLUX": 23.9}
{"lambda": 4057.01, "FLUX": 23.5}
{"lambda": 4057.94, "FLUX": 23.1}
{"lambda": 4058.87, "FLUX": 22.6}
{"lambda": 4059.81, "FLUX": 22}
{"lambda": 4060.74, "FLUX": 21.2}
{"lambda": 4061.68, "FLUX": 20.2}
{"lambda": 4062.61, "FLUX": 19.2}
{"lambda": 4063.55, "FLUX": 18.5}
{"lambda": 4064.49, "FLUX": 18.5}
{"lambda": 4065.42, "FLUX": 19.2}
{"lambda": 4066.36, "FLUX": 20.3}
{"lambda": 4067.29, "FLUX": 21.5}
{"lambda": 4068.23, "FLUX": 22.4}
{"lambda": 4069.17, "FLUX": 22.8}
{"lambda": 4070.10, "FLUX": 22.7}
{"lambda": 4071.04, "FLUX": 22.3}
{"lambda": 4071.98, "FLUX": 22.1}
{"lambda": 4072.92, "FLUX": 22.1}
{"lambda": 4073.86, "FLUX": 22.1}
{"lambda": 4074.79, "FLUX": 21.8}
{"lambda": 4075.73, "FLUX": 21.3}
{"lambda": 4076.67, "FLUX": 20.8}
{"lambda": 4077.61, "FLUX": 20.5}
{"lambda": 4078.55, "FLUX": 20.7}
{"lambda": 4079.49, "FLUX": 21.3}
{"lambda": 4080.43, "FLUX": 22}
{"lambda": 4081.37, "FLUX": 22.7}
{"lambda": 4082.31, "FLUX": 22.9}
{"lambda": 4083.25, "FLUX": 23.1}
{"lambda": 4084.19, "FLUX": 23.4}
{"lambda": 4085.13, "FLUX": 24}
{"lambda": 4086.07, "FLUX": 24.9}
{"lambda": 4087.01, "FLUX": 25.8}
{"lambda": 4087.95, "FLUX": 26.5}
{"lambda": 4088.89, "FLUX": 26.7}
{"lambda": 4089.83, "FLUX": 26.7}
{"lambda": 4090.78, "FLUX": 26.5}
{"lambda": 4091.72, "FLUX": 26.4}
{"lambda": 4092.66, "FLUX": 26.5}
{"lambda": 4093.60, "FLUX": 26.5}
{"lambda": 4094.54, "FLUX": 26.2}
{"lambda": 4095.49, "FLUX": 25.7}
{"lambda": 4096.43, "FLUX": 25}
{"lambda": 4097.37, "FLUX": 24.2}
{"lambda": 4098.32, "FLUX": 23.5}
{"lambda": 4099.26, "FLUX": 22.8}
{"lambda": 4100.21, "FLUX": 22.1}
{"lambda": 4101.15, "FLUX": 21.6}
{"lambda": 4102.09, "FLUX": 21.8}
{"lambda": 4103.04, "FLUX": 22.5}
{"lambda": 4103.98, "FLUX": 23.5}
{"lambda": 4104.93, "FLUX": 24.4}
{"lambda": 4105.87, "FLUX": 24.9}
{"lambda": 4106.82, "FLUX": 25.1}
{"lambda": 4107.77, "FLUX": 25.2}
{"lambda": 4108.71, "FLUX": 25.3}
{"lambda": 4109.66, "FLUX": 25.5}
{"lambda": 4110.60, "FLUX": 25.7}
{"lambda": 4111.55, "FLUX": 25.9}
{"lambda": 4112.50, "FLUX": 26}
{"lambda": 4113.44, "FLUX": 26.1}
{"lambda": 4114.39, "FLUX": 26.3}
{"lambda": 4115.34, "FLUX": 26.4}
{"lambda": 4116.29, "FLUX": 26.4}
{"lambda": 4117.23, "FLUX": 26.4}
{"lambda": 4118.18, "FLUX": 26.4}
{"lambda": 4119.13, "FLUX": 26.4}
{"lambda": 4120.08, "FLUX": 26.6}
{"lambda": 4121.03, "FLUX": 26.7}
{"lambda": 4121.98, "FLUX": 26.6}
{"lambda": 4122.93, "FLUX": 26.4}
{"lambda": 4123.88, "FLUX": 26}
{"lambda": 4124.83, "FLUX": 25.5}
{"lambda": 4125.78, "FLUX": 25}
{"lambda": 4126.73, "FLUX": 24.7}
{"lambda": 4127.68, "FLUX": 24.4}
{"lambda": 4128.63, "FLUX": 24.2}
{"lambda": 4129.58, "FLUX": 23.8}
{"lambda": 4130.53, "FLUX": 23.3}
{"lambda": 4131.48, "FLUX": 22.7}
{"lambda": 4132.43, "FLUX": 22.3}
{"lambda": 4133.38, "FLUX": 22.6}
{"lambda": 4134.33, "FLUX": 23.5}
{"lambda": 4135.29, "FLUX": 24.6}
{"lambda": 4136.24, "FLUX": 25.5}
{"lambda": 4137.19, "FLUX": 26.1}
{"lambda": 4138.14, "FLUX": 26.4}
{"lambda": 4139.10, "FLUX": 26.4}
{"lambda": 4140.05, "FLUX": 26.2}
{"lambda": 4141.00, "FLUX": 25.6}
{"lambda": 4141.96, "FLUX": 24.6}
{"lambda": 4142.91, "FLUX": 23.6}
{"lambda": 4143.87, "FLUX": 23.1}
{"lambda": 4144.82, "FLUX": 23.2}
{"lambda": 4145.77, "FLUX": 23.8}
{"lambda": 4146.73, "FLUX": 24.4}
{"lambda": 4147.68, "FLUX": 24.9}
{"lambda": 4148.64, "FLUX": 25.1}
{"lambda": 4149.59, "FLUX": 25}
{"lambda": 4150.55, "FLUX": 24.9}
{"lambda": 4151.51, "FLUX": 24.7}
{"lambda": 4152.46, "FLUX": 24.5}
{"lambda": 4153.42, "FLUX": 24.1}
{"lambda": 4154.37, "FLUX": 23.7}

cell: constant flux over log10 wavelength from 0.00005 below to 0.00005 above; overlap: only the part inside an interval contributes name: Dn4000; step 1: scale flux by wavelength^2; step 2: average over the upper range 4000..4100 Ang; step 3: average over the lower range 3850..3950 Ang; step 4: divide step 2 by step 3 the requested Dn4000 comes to 1.71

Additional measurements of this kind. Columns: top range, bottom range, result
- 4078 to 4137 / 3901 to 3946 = 2.02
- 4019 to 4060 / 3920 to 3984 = 1.92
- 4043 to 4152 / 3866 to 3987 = 1.76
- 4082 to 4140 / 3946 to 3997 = 1.58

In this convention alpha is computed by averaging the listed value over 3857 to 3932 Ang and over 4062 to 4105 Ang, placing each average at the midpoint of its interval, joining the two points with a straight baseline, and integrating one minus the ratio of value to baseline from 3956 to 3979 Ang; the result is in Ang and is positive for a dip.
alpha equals 7.93 Ang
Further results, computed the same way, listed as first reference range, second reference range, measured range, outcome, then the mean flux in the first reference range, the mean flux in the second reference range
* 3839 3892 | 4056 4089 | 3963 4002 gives 3.0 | 15.4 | 22.1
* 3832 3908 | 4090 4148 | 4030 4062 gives -1.8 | 15.5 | 24.9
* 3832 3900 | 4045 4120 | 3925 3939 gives 8.0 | 15.3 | 23.6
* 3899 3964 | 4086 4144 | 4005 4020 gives -4.0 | 14.5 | 25.1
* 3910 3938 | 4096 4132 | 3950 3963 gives -1.9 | 12.7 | 24.9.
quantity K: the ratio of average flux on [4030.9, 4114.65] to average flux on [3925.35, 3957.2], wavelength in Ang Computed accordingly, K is 1.9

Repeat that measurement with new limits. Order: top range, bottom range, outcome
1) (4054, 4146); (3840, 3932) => 1.51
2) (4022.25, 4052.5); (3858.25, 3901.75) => 1.49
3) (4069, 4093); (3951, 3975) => 1.85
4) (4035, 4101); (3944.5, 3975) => 1.73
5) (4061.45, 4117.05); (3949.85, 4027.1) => 1.19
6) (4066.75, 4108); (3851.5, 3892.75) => 1.55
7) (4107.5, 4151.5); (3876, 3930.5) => 1.57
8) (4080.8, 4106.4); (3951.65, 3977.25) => 1.91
